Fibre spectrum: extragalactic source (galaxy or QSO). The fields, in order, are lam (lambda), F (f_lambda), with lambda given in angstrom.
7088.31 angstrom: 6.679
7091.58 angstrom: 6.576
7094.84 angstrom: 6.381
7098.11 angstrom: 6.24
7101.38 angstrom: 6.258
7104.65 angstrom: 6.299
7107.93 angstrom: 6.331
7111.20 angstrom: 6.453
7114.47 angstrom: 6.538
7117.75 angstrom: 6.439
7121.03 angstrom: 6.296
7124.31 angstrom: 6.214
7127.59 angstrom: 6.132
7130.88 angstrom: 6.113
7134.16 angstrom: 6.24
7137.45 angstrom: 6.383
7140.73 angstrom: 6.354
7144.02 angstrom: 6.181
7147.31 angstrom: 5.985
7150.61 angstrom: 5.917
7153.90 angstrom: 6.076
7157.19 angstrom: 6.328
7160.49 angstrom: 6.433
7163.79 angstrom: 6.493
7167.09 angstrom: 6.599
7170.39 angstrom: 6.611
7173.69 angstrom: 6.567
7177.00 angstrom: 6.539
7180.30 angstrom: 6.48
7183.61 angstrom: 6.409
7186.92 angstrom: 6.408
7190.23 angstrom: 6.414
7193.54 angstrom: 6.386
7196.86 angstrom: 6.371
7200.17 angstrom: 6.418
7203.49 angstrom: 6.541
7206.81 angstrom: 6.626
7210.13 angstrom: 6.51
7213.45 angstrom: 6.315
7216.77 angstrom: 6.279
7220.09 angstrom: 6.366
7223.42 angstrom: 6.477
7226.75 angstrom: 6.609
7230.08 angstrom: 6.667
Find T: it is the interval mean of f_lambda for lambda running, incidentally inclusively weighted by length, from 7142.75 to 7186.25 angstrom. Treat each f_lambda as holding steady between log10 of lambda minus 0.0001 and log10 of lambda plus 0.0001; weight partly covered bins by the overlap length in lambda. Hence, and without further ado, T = 6.36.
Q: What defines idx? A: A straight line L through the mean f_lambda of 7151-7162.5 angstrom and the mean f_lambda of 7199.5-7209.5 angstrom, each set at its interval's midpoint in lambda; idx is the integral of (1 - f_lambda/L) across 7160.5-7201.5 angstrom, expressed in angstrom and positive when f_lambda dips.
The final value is -0.5 angstrom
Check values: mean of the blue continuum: 6.25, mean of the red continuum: 6.53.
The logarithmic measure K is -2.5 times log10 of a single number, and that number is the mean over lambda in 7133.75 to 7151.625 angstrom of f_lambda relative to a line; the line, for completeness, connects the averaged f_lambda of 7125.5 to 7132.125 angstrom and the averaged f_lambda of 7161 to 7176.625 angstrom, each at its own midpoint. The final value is 0.02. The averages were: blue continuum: 6.12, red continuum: 6.55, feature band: 6.18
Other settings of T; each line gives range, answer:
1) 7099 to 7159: 6.25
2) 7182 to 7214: 6.44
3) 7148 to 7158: 6.08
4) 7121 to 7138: 6.21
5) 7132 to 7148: 6.24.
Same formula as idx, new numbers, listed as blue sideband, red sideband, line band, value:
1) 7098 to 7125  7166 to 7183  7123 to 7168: 1.5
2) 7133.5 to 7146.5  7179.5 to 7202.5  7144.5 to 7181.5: -0.1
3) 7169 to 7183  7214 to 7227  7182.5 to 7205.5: 0.2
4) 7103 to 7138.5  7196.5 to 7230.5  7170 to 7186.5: -0.3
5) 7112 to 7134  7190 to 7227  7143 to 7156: 0.6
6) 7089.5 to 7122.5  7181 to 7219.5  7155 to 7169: -0.1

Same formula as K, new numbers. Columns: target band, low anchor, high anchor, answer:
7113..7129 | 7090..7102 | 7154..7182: 0.015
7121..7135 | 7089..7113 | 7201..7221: 0.036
